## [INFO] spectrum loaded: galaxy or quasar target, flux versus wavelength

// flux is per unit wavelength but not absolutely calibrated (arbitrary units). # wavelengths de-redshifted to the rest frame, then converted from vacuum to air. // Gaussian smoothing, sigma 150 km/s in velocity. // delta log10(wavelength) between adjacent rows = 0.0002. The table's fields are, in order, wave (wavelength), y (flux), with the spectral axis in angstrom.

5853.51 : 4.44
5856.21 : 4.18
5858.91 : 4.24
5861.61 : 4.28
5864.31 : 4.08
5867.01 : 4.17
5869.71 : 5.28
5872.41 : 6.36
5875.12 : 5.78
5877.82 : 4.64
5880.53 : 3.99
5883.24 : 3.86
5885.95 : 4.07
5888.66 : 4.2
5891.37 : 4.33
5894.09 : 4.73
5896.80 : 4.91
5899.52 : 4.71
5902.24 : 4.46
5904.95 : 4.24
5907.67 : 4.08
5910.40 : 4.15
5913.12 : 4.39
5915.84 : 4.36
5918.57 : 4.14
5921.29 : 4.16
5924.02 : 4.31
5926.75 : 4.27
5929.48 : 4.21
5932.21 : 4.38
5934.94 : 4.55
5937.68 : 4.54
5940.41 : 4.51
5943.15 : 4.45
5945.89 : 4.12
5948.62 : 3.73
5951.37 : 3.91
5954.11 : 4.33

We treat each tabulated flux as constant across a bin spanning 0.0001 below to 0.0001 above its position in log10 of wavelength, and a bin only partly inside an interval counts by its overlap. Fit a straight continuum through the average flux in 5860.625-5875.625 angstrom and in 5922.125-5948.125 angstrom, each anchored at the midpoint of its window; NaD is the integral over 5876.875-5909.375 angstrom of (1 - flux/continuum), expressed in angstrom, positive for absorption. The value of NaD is 2.6 angstrom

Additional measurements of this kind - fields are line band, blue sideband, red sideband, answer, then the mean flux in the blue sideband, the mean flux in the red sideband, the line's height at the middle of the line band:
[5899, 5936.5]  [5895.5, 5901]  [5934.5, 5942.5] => 2.9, 4.8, 4.52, 4.66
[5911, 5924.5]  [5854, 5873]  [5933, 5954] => 0.3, 4.58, 4.27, 4.37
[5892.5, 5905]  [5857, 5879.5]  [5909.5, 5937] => -0.3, 4.83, 4.3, 4.53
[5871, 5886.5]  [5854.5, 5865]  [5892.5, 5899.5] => -1.1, 4.21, 4.78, 4.51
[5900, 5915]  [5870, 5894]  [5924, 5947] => 0.8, 4.68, 4.38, 4.54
